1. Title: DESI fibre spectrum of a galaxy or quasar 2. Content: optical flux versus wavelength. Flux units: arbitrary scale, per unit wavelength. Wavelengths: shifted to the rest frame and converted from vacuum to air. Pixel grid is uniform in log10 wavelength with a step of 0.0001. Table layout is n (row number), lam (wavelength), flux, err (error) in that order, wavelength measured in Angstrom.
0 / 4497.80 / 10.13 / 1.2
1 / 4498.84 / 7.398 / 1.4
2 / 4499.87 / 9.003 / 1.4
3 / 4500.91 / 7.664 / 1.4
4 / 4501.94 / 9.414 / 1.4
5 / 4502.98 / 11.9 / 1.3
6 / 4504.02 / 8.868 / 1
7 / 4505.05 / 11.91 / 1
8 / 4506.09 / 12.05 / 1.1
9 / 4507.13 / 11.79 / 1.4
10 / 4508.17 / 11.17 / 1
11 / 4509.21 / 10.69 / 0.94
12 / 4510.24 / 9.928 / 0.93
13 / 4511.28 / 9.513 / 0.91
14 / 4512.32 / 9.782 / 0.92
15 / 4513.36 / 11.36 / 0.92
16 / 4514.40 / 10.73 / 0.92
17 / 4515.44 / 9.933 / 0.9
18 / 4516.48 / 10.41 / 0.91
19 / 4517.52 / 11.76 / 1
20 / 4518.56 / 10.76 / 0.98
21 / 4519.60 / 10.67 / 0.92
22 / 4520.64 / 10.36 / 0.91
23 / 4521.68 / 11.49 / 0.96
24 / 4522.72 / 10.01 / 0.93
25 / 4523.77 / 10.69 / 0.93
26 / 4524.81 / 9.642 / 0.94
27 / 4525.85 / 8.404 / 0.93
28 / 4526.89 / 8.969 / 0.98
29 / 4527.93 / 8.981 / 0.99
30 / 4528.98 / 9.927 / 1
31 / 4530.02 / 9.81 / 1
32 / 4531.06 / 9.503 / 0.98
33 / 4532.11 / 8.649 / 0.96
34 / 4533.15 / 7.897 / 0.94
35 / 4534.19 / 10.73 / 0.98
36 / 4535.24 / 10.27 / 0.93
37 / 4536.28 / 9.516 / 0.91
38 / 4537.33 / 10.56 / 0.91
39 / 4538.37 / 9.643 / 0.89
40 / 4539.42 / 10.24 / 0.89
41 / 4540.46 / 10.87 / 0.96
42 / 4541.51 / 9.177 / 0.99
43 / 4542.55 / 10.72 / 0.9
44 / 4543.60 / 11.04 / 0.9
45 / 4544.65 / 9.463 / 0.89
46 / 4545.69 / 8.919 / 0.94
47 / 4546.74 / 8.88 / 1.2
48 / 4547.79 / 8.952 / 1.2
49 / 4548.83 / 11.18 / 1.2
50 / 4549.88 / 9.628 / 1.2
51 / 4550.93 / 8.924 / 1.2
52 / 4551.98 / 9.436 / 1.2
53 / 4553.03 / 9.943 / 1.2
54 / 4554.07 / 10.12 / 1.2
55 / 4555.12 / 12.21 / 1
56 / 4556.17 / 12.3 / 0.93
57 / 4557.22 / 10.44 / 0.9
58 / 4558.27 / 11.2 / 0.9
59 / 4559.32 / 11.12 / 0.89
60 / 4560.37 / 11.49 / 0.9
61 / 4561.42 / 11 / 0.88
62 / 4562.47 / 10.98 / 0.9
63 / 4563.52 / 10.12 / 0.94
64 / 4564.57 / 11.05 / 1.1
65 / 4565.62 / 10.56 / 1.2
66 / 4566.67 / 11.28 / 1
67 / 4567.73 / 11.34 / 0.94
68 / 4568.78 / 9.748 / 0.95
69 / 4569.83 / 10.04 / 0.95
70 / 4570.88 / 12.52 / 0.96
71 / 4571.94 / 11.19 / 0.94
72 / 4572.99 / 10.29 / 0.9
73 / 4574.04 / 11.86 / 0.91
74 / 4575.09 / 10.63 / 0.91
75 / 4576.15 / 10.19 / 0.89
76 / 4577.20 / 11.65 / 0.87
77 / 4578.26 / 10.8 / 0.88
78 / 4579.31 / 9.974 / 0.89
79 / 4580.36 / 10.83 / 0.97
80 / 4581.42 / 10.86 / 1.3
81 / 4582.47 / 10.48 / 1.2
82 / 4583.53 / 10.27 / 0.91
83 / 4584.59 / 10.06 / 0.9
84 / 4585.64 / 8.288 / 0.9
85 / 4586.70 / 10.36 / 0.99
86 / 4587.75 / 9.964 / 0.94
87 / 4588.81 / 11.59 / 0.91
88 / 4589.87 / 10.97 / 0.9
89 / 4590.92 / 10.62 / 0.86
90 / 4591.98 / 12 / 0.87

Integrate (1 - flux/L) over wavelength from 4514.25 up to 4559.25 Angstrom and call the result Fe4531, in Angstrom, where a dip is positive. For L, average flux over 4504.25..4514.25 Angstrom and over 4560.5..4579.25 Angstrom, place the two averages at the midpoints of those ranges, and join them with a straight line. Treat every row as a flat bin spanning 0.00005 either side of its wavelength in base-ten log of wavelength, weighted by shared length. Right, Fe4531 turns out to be 3.3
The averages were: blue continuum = 10.8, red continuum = 10.9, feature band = 10.1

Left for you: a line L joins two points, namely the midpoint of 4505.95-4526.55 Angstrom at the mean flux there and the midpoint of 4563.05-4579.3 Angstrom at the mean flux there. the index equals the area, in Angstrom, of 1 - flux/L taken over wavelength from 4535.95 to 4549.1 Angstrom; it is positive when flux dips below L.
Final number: 0.9 Angstrom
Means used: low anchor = 10.5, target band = 9.92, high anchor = 10.9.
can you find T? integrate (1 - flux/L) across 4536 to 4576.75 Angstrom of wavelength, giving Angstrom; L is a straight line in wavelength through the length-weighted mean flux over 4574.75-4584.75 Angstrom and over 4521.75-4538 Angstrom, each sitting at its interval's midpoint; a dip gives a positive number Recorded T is -1.4 Angstrom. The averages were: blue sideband 9.62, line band 10.5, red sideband 10.6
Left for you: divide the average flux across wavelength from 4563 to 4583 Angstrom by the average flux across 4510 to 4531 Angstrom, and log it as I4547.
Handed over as 1.07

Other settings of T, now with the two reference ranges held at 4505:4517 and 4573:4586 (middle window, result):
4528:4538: 0.97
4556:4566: -0.39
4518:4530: 0.78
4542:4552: 0.84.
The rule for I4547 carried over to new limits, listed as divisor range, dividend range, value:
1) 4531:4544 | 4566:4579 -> 1.10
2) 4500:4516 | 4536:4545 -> 0.98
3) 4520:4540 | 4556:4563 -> 1.14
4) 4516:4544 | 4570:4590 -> 1.06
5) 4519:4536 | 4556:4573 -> 1.13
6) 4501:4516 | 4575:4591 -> 0.99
